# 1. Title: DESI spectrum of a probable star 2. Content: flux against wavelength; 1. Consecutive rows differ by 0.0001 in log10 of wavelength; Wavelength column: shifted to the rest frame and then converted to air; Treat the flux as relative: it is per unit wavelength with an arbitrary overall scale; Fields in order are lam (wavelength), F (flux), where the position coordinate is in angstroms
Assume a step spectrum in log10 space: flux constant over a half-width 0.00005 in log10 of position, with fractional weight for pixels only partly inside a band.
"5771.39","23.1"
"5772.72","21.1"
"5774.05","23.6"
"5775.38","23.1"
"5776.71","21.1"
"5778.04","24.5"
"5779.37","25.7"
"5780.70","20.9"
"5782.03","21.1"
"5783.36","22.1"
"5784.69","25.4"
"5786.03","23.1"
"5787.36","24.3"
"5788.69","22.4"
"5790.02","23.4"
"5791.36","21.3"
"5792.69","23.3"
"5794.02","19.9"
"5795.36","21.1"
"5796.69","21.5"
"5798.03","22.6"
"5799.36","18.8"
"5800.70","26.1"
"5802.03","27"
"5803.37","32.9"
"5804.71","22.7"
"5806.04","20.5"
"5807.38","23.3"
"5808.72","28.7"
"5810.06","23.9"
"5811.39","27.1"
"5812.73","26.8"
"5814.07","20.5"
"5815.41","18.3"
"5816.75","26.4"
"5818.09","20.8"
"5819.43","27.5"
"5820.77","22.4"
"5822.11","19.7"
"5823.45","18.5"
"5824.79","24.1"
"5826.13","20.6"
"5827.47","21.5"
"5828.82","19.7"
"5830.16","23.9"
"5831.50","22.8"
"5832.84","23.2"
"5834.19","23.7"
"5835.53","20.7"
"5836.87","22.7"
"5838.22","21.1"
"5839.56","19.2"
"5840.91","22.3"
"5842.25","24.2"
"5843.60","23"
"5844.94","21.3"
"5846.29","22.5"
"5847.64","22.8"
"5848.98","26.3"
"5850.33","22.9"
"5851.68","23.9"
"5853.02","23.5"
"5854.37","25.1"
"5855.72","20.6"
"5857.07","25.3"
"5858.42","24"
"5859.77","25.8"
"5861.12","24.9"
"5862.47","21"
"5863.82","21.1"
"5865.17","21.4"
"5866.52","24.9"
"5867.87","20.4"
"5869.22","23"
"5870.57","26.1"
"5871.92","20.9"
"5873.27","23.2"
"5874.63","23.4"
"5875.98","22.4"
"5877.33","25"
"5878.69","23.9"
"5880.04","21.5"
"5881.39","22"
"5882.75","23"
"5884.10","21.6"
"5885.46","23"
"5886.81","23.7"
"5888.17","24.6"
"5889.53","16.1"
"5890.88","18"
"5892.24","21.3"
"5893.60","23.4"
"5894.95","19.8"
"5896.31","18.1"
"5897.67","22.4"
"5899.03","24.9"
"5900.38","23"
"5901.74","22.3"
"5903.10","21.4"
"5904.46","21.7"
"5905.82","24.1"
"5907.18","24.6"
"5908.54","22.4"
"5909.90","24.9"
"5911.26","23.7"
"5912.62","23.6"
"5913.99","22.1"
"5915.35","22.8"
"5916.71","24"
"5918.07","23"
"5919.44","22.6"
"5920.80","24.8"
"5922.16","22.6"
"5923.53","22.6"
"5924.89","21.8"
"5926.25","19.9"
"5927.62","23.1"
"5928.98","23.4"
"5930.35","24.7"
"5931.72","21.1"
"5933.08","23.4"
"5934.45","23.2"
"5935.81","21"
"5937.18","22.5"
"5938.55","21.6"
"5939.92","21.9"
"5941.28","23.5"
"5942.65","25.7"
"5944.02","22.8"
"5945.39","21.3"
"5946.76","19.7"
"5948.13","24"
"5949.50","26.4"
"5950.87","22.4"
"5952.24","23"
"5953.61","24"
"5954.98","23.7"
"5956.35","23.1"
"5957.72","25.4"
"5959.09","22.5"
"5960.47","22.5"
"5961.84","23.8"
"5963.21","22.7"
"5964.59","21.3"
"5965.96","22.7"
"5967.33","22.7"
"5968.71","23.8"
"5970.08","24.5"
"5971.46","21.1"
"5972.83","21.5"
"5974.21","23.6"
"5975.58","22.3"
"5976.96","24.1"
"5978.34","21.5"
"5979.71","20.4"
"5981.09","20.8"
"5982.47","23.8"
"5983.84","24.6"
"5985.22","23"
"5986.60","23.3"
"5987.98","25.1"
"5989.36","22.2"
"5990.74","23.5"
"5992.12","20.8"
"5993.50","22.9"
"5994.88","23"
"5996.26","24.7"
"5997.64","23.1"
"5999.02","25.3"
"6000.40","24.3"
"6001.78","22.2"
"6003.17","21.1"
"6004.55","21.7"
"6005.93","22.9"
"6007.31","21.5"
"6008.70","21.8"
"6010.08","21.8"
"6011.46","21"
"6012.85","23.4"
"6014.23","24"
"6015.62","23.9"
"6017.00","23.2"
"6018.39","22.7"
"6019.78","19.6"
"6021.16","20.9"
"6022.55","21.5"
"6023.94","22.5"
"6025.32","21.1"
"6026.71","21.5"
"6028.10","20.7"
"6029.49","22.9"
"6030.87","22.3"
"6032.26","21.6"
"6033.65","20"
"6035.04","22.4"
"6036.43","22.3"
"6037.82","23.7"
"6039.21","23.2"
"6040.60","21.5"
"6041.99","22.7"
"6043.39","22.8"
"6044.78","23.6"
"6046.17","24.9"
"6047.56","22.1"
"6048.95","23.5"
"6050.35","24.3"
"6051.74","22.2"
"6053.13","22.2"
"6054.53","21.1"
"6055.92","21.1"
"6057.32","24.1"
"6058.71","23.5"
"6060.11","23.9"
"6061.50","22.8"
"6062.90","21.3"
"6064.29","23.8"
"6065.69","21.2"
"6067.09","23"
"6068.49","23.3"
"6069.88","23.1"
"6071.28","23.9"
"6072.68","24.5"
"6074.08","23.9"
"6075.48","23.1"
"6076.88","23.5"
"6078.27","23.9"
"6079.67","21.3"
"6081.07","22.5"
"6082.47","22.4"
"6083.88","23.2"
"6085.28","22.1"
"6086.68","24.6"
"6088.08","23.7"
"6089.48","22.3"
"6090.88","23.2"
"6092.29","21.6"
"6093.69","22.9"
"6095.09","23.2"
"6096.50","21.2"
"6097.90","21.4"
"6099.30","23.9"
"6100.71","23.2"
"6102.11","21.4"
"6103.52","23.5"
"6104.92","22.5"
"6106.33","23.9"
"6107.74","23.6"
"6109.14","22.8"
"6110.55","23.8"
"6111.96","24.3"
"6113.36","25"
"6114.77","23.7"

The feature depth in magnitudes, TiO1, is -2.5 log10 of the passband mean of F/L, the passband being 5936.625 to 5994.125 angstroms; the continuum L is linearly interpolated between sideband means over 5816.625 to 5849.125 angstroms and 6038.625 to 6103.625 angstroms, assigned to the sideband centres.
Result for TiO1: -0.01 mag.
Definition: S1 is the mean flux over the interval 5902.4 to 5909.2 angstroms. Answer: 22.8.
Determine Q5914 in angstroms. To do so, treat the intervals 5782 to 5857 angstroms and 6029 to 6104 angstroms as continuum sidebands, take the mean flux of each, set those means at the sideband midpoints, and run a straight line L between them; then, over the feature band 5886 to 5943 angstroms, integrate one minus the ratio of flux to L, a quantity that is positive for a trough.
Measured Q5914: 1.0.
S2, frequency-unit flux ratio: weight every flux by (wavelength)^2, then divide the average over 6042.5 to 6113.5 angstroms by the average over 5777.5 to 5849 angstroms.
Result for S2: 1.10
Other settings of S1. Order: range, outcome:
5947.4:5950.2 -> 25.1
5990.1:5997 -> 23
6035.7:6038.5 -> 23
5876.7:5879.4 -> 24.4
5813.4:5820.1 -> 22.7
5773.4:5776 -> 23.3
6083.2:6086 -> 22.7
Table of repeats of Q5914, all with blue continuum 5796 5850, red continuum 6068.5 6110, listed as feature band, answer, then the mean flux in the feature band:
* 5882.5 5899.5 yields 1.2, 21.4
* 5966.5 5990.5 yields 0.2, 22.9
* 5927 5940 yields 0.2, 22.6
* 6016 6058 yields 1.3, 22.3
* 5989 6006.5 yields 0.1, 22.9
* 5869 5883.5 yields -0.1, 23.1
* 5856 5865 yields -0.2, 23.4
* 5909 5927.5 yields 0.1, 22.9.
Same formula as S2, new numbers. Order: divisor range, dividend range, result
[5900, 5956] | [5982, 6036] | 1.01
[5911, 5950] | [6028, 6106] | 1.04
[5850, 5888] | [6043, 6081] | 1.06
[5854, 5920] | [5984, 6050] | 1.04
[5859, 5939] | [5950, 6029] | 1.03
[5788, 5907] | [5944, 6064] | 1.05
